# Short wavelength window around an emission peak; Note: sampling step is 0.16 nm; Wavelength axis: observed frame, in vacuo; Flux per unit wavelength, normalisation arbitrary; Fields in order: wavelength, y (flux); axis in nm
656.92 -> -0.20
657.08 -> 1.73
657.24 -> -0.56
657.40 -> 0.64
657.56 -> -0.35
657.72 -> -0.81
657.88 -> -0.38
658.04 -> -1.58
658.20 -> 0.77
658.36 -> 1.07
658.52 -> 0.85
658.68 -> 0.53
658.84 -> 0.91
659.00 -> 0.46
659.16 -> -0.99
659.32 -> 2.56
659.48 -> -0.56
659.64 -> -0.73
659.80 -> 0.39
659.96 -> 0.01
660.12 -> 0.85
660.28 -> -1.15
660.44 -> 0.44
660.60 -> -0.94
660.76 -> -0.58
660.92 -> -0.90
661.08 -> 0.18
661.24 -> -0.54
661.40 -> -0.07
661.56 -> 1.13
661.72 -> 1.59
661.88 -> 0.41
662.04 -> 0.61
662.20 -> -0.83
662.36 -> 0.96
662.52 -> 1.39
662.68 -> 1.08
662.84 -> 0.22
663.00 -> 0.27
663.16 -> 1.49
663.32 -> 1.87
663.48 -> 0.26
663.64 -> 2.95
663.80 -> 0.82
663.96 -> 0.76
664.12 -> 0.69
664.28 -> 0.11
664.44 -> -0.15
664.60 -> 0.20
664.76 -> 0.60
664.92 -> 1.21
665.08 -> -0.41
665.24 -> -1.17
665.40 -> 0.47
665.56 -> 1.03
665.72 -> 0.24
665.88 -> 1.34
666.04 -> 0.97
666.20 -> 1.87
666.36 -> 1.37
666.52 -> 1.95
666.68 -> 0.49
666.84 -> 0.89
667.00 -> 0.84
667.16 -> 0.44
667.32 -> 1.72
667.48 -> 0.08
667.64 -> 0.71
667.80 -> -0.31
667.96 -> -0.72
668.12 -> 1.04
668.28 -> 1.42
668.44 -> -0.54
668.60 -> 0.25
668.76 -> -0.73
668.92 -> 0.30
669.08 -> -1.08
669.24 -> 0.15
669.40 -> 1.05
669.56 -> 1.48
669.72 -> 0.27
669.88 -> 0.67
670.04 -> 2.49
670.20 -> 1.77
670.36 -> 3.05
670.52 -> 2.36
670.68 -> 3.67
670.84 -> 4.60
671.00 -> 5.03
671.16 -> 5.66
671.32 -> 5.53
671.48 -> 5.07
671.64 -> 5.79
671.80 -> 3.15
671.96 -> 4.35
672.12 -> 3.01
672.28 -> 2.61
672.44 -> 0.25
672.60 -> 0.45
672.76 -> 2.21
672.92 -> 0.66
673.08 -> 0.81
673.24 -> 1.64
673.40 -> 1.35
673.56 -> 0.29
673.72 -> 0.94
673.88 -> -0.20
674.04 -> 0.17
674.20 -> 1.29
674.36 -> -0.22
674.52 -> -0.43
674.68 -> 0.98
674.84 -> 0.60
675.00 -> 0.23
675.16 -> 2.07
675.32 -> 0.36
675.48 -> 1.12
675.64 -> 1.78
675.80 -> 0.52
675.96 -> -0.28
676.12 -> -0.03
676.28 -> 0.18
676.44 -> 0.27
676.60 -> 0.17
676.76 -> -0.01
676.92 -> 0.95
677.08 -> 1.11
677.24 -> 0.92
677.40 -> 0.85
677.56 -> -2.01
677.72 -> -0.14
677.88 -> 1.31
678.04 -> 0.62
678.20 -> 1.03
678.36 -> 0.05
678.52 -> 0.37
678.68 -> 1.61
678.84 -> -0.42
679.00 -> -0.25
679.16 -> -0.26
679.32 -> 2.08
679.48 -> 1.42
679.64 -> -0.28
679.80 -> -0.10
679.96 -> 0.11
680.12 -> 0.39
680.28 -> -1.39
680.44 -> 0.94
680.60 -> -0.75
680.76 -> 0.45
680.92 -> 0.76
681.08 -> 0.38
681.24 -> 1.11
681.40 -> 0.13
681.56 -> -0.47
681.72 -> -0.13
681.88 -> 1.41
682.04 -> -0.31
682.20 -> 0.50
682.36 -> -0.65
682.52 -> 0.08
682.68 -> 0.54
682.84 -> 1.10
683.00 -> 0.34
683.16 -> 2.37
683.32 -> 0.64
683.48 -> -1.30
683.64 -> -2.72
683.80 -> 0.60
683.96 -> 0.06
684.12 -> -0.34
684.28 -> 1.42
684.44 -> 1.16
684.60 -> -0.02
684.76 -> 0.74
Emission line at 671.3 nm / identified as C III]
